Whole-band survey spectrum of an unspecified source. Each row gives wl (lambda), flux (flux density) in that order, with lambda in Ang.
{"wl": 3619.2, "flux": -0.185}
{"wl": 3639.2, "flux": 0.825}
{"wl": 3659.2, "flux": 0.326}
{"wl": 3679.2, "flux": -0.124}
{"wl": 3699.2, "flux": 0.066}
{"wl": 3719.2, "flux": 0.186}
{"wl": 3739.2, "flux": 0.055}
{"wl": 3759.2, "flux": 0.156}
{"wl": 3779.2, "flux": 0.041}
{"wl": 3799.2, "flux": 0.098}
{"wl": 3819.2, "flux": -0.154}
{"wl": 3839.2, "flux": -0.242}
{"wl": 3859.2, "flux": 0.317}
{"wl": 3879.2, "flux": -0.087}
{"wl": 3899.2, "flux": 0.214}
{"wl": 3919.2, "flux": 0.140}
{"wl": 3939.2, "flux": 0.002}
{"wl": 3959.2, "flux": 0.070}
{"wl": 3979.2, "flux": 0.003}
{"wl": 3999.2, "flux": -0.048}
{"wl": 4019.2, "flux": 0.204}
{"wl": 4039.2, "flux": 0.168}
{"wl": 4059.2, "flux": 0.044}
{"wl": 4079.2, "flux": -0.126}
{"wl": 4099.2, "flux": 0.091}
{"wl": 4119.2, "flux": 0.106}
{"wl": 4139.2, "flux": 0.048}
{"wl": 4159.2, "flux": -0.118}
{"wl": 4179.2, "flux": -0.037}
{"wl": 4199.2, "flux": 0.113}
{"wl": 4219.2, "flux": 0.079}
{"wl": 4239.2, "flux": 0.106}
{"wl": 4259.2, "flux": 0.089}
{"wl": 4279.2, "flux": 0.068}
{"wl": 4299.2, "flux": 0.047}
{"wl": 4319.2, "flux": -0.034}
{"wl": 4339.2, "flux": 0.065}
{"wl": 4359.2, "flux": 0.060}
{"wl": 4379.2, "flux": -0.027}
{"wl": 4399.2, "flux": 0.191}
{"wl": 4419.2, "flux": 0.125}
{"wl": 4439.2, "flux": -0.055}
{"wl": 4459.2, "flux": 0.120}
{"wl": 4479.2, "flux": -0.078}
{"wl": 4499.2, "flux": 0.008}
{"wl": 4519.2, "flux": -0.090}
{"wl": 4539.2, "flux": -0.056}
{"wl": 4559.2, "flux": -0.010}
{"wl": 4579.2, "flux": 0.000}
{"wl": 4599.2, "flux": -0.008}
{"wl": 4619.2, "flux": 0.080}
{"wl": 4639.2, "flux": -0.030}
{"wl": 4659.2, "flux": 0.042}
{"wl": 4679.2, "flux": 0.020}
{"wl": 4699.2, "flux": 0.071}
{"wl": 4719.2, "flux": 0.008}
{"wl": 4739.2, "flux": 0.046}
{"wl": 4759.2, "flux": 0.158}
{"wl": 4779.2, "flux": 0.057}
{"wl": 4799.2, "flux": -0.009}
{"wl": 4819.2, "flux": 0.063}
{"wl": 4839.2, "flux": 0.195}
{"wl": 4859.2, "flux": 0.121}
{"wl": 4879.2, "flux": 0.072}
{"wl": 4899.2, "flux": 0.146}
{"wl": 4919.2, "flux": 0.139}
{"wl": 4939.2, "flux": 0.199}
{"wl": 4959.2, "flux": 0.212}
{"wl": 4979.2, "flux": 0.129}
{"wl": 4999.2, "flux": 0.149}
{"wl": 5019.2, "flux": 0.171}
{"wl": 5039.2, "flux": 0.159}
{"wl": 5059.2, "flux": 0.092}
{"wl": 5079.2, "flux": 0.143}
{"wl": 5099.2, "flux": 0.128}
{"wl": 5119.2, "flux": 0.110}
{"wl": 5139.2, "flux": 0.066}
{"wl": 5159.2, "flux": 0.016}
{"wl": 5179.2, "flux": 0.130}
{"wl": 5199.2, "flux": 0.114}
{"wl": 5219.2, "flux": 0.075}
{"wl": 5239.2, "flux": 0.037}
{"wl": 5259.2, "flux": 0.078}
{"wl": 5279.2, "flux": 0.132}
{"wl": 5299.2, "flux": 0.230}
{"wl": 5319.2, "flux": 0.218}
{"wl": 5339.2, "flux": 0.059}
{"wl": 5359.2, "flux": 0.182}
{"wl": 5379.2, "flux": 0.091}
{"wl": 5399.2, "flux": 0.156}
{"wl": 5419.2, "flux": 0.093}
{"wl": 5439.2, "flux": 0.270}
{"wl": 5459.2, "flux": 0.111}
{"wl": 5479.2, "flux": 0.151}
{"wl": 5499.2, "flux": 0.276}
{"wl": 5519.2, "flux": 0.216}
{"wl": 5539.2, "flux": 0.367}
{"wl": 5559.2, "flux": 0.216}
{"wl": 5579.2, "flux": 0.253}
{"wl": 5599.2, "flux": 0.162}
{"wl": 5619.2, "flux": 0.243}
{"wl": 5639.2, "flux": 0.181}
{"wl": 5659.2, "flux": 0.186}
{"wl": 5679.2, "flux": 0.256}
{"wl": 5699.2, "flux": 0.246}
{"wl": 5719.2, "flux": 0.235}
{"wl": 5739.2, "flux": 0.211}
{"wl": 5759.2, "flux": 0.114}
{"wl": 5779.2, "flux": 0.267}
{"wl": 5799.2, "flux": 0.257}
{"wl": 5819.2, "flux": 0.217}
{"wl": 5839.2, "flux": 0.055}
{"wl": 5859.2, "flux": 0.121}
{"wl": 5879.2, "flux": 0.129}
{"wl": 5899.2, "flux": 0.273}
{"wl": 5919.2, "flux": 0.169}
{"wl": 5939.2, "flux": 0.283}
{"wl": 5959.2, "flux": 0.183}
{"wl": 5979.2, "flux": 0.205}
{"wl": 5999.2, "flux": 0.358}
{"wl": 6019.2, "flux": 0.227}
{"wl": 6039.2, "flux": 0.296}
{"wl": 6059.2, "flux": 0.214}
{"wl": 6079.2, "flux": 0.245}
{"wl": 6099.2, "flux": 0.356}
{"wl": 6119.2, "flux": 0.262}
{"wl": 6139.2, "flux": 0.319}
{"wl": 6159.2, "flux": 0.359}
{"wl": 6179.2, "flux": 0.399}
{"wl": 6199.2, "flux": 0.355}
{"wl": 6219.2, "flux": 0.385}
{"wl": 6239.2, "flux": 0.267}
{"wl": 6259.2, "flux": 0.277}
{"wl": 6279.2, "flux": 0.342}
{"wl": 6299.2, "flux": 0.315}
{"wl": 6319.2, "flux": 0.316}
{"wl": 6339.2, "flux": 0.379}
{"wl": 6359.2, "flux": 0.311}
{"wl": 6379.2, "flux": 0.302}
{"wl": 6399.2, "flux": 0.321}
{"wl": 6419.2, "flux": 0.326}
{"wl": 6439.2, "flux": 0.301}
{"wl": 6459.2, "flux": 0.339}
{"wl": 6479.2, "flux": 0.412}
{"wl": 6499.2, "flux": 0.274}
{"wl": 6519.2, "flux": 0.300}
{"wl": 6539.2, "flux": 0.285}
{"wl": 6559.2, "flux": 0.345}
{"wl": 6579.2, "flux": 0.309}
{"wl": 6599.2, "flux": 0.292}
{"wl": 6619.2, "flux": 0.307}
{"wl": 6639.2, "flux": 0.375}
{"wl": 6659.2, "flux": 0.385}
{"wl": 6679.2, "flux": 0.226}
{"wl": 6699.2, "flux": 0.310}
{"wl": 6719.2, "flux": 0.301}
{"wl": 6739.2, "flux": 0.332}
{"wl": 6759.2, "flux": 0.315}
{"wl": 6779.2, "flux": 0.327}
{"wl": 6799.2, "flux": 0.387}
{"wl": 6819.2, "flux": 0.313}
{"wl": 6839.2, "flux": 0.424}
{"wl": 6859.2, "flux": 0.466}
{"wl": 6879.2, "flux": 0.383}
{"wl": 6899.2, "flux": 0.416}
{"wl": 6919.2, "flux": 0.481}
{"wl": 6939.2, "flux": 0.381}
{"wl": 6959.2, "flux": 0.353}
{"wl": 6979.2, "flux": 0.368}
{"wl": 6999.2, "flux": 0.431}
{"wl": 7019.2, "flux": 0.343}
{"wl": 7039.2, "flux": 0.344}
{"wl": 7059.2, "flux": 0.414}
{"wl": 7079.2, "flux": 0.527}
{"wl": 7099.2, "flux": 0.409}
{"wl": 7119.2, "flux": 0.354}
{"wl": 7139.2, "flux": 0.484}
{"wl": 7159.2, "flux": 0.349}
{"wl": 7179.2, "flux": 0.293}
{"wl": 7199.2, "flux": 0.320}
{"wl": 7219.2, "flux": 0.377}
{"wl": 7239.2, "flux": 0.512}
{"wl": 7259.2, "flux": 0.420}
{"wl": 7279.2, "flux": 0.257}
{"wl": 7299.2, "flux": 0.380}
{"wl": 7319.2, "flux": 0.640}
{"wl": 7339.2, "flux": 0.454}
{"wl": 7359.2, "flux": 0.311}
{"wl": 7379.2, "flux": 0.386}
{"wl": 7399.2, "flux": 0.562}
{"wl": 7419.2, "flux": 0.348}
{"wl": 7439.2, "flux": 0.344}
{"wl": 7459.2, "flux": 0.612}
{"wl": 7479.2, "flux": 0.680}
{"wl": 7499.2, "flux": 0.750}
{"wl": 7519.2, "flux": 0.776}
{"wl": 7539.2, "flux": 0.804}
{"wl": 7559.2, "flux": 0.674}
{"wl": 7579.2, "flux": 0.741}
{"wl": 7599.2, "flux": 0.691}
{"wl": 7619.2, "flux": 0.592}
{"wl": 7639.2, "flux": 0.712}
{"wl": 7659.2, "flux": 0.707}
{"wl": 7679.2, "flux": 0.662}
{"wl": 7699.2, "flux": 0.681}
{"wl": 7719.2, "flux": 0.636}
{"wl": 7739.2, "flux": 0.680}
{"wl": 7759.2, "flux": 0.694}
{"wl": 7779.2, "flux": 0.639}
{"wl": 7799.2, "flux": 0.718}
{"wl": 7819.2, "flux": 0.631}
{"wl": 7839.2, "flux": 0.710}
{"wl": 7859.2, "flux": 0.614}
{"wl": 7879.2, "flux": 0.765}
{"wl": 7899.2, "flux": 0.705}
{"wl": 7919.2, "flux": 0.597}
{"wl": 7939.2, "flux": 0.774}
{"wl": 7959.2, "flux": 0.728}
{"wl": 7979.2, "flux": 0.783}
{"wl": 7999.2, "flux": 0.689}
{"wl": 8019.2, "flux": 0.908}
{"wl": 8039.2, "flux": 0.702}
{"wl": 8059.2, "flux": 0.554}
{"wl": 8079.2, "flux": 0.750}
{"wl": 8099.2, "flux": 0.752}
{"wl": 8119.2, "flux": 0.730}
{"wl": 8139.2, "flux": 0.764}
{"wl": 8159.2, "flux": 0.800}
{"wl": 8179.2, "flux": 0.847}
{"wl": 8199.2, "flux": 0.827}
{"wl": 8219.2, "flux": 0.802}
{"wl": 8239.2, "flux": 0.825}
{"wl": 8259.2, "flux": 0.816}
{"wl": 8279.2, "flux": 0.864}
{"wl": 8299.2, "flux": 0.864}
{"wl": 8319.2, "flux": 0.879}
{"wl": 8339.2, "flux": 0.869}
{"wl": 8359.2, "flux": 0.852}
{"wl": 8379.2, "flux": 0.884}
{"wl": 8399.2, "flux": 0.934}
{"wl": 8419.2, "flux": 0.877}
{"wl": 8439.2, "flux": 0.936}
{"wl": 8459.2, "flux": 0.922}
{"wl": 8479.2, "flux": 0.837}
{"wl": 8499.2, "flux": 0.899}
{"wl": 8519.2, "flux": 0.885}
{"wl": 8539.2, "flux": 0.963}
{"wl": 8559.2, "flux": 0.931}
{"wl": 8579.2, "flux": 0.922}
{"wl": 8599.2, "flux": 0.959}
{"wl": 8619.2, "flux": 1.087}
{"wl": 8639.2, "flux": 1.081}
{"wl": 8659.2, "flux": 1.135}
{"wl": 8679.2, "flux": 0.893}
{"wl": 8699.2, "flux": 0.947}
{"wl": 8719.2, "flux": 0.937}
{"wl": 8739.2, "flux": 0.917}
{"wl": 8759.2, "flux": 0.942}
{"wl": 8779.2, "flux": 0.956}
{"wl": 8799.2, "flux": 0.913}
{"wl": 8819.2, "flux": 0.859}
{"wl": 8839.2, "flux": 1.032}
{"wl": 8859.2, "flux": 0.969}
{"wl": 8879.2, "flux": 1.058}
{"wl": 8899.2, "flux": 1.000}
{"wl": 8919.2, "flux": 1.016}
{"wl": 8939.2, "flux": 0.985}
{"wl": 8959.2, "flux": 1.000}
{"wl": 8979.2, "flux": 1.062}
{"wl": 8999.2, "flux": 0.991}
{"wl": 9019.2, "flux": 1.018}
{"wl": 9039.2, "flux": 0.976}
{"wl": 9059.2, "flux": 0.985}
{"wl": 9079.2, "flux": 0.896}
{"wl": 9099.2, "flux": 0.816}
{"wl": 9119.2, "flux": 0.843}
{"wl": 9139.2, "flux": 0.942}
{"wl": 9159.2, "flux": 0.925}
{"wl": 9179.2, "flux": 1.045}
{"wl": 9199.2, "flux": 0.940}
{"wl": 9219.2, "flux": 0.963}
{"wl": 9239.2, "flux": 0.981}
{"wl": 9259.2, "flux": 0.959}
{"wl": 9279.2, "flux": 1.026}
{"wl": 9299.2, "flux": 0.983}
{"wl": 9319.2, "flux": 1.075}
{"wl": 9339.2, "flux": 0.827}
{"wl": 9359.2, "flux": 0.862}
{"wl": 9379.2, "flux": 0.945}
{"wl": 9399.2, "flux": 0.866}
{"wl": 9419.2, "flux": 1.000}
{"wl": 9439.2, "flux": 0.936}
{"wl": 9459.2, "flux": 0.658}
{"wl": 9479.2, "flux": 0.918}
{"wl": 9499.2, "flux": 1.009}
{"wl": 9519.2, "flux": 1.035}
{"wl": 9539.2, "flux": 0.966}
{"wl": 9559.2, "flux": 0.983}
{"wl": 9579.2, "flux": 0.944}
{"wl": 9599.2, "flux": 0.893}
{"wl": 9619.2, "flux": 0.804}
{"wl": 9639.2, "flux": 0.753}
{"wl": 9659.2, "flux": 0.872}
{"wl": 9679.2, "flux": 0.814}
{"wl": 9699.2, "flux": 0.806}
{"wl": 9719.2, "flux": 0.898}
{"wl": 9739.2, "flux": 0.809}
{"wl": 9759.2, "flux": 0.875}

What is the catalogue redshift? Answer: 0.872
